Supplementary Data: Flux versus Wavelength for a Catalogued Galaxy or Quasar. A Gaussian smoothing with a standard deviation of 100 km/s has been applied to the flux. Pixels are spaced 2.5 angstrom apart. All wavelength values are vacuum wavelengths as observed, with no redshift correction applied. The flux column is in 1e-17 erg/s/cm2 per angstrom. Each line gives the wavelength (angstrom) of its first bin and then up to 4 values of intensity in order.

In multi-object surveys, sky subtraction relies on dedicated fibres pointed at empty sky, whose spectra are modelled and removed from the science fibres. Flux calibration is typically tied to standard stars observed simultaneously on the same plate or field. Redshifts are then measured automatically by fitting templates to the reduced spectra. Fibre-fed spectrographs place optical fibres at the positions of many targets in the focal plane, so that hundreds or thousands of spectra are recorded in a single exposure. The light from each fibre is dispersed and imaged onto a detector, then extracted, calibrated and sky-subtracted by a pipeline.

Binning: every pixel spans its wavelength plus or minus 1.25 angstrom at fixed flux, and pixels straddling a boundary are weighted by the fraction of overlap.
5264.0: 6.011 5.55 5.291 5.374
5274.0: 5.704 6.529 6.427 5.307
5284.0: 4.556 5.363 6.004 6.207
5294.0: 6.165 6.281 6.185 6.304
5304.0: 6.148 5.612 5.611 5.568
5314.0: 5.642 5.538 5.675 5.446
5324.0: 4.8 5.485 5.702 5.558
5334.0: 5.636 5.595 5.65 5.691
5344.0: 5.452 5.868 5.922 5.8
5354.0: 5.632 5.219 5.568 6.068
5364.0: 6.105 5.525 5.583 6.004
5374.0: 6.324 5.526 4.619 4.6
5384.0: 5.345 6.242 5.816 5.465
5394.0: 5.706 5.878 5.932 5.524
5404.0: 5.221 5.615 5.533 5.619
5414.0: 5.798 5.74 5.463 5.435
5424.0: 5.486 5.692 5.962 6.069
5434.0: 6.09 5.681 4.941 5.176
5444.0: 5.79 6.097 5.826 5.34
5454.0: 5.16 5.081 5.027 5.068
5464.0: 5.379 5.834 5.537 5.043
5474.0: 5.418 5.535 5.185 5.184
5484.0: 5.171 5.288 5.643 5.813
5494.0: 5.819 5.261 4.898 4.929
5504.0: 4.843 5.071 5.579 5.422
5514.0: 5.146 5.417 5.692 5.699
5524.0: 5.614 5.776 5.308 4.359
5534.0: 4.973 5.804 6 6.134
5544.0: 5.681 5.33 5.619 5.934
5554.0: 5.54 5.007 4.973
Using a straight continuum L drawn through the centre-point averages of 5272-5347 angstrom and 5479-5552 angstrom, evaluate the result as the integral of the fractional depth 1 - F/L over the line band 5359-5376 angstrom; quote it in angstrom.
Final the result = -0.8 angstrom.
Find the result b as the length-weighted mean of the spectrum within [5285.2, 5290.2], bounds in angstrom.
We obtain 5.67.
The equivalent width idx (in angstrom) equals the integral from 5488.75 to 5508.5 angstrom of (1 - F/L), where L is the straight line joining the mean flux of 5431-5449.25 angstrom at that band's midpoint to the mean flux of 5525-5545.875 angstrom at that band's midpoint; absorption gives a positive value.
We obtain 1.0 angstrom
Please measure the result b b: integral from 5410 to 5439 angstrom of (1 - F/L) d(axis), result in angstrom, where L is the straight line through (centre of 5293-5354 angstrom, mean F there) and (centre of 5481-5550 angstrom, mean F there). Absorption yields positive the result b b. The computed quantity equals -0.7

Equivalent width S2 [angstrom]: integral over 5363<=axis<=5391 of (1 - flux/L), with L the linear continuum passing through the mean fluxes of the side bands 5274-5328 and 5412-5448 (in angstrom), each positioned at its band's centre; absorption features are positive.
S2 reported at 0.5 angstrom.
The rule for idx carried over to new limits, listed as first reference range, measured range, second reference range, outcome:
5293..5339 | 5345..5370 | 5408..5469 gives -0.3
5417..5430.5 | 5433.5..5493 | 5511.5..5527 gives 1.8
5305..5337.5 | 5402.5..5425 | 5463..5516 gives -0.5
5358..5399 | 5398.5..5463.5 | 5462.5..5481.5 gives -0.4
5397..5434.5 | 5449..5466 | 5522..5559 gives 1.1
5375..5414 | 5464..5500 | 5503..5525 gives 0.1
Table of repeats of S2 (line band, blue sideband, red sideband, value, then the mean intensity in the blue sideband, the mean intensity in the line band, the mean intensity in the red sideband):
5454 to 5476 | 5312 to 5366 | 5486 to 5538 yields 0.5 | 5.62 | 5.3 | 5.35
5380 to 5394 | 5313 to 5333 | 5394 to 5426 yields 0.2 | 5.48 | 5.5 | 5.61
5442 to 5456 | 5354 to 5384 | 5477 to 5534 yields -0.4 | 5.55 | 5.59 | 5.32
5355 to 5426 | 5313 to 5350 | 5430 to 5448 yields 0.4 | 5.57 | 5.61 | 5.7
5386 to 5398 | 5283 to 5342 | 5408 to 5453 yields -0.3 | 5.69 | 5.8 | 5.65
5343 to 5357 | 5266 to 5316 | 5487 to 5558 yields 0.1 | 5.79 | 5.68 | 5.44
